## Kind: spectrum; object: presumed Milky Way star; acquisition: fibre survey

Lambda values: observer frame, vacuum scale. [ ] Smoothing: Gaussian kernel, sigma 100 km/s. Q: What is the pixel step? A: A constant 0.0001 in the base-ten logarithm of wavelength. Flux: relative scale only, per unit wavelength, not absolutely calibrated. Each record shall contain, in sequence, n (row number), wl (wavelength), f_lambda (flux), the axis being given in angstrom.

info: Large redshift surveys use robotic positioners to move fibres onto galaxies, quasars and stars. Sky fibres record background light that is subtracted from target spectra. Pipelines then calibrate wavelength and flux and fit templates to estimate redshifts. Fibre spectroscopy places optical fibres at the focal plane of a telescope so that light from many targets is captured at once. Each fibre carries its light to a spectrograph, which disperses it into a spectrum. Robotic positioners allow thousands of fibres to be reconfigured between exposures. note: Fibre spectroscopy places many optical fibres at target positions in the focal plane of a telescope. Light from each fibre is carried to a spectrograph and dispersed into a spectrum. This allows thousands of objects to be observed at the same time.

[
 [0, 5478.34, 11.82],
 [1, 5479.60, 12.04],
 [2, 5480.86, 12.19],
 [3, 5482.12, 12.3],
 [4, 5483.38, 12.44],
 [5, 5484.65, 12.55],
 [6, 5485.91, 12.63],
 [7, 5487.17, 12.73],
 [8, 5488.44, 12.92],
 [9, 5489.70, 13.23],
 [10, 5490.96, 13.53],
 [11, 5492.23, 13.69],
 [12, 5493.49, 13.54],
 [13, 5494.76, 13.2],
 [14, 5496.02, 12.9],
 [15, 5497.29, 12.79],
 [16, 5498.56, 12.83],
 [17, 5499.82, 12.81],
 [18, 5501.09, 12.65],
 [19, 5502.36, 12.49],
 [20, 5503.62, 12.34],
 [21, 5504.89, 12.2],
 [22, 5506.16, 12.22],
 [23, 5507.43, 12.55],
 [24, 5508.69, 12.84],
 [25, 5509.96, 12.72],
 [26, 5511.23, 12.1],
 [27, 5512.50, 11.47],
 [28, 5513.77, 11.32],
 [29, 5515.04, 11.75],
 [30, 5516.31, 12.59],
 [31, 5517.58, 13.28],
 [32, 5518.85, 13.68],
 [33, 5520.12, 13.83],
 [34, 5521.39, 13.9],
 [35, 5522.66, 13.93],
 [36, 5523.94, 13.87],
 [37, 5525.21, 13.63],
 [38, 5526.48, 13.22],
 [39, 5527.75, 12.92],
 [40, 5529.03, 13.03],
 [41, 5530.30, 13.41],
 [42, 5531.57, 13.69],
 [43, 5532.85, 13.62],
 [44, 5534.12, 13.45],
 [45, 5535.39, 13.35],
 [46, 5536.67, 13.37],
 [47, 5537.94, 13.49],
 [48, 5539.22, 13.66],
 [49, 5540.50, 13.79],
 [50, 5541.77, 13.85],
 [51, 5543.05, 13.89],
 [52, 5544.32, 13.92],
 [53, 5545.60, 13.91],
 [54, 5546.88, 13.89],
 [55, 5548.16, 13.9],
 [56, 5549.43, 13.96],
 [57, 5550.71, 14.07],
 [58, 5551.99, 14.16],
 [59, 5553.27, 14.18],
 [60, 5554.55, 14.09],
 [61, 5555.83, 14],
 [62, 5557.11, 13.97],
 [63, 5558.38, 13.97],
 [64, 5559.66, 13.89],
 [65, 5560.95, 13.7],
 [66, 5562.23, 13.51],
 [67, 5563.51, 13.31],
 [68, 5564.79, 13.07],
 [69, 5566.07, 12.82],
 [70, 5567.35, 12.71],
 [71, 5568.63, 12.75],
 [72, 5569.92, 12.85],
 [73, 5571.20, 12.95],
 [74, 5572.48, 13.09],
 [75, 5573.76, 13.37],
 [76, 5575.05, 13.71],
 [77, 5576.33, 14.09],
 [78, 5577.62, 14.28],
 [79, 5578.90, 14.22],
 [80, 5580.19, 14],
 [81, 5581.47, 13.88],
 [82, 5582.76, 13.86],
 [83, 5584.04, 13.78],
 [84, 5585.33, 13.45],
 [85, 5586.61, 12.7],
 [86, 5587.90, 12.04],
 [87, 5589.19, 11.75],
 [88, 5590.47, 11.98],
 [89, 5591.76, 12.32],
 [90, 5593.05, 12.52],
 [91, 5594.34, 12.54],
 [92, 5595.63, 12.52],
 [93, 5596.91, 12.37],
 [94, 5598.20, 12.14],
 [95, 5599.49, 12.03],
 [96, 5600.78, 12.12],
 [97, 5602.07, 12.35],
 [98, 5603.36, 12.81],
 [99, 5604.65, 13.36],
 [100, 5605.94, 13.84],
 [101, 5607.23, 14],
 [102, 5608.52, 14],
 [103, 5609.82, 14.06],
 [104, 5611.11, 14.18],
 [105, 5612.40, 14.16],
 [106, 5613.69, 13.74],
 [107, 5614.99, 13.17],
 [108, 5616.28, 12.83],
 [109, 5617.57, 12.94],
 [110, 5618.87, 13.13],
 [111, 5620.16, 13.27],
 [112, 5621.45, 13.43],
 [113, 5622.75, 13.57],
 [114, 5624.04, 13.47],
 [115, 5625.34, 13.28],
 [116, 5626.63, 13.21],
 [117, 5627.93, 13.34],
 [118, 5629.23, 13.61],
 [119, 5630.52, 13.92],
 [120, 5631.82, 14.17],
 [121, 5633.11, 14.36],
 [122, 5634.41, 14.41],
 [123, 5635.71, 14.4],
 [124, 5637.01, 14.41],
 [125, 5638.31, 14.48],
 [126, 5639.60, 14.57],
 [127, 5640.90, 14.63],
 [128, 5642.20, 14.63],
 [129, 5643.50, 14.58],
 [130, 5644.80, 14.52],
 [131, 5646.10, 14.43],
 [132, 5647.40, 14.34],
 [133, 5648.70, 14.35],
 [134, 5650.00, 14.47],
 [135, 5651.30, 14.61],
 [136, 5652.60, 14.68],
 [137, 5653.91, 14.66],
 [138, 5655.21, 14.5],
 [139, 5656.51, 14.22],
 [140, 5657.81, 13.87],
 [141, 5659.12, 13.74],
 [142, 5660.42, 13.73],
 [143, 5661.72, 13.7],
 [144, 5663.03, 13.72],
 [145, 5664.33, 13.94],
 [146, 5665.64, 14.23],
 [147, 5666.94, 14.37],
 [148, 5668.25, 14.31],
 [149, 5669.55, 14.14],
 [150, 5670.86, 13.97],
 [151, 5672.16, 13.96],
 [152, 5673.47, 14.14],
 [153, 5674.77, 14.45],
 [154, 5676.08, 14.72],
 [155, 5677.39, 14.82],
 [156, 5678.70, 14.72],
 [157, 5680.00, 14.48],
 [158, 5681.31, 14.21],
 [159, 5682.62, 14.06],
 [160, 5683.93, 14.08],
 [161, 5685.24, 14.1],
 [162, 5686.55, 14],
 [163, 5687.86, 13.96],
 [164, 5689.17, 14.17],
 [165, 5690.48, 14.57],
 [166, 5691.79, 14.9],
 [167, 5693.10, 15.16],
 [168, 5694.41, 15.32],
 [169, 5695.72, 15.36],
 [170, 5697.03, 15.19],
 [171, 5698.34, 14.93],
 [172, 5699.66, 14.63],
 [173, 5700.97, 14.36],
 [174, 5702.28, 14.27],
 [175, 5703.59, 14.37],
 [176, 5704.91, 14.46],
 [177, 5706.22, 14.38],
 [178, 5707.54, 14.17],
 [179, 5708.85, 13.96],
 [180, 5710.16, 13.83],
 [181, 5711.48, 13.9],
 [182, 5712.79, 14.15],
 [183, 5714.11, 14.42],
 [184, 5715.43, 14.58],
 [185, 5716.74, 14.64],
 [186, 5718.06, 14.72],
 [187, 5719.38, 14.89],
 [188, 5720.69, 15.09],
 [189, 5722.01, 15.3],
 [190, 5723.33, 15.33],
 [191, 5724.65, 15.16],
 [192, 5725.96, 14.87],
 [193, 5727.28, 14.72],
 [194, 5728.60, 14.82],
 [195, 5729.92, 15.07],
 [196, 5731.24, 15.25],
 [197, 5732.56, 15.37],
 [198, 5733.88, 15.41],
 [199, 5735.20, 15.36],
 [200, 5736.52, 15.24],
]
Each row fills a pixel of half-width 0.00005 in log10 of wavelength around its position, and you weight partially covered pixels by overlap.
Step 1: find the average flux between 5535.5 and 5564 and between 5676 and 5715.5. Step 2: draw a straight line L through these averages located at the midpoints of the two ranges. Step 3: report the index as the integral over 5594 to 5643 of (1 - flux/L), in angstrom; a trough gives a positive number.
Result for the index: 2.1 angstrom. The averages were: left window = 13.8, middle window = 13.5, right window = 14.5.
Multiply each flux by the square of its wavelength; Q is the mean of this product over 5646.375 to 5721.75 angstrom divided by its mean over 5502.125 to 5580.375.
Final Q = 1.13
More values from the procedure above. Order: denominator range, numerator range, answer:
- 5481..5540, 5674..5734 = 1.21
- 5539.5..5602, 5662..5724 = 1.13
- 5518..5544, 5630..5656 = 1.11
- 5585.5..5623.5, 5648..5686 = 1.12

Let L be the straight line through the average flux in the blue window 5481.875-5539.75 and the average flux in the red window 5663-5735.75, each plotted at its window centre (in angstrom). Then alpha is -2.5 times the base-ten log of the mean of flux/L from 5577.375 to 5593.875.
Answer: 0.04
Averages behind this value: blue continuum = 13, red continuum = 14.6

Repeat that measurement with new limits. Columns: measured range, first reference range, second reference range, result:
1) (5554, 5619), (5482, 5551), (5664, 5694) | 0.033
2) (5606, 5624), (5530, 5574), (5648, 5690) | 0.028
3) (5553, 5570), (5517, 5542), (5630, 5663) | 0.021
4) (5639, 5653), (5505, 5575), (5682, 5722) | -0.032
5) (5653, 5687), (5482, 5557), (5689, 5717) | 0.009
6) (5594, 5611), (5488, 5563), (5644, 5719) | 0.069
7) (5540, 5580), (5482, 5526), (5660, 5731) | -0.028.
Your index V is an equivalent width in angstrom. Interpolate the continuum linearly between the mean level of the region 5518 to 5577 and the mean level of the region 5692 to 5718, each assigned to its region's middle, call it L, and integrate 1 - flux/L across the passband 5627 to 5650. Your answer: -0.2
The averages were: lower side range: 13.6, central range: 14.3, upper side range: 14.5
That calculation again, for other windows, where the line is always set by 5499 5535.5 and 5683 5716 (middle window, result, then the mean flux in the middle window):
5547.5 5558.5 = -0.7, 14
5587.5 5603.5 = 1.6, 12.3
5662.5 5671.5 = 0.0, 14.1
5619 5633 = 0.3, 13.6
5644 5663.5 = -0.3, 14.2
